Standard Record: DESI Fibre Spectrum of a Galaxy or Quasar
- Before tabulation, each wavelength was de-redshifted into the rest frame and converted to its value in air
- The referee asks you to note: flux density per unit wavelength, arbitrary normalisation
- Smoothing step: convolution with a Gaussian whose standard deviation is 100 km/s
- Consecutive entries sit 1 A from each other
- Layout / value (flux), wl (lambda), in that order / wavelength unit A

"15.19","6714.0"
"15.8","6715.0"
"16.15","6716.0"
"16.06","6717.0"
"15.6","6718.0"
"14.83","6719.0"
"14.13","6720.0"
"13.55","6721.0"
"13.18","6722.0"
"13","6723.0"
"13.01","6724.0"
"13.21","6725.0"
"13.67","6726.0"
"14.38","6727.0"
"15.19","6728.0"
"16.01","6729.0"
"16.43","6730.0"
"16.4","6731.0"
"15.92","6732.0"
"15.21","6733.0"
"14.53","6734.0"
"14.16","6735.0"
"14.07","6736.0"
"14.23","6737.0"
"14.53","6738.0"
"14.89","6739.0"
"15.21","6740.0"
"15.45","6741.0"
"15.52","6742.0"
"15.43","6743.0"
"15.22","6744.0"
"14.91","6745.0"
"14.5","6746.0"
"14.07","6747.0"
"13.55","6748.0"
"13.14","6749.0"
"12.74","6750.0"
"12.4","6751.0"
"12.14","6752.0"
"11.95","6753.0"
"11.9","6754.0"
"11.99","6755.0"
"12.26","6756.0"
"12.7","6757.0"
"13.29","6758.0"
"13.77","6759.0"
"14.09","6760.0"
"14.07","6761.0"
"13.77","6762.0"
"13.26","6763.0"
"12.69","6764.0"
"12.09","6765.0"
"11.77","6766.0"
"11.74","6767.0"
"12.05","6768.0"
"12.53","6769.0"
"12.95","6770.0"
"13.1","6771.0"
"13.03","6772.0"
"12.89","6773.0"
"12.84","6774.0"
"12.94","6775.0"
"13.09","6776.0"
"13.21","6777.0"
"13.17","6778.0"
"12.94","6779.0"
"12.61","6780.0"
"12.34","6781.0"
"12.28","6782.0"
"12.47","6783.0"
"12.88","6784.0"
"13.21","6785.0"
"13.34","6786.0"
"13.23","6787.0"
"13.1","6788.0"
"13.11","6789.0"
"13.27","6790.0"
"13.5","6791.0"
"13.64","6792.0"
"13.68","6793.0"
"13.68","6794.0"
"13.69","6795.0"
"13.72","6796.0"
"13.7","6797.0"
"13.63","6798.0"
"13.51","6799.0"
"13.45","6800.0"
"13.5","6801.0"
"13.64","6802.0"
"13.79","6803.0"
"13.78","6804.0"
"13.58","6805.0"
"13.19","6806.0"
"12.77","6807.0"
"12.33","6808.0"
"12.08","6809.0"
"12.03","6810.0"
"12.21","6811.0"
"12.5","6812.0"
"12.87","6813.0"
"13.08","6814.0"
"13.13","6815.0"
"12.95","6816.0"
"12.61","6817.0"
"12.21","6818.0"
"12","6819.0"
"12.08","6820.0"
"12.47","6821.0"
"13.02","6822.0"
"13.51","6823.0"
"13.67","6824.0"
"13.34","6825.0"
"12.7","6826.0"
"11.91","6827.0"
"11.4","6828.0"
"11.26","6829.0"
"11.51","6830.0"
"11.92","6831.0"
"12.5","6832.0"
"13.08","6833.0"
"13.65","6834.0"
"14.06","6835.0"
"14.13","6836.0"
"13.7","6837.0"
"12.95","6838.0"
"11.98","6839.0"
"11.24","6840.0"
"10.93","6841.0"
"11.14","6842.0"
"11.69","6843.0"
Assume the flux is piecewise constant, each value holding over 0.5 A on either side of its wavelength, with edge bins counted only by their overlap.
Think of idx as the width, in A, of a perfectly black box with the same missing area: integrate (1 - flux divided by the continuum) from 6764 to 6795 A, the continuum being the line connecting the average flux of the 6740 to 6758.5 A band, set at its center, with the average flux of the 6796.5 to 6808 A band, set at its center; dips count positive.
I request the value 1.37 A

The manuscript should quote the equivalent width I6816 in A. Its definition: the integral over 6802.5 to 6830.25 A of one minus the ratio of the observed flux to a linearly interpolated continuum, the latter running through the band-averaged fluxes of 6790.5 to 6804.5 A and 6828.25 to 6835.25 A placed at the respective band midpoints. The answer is 0.7 A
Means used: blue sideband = 13.6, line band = 12.7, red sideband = 12.5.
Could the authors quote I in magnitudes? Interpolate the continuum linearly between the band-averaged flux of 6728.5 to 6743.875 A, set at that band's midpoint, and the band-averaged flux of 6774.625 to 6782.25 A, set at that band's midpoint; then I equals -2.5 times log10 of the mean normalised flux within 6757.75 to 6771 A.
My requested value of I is 0.06 mag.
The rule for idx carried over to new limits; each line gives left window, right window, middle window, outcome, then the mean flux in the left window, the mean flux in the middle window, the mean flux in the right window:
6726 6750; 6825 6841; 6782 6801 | 0.2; 14.8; 13.4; 12.5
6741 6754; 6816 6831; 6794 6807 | -0.8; 13.8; 13.6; 12.4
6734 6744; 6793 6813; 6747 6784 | 3.6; 14.8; 12.8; 13.2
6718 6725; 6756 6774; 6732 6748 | -1.7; 13.7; 14.8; 12.9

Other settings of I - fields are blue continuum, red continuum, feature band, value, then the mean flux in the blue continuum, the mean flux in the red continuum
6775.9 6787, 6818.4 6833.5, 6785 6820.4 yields -0.04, 12.9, 12.4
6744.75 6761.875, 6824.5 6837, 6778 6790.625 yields 0.00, 13.1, 12.7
